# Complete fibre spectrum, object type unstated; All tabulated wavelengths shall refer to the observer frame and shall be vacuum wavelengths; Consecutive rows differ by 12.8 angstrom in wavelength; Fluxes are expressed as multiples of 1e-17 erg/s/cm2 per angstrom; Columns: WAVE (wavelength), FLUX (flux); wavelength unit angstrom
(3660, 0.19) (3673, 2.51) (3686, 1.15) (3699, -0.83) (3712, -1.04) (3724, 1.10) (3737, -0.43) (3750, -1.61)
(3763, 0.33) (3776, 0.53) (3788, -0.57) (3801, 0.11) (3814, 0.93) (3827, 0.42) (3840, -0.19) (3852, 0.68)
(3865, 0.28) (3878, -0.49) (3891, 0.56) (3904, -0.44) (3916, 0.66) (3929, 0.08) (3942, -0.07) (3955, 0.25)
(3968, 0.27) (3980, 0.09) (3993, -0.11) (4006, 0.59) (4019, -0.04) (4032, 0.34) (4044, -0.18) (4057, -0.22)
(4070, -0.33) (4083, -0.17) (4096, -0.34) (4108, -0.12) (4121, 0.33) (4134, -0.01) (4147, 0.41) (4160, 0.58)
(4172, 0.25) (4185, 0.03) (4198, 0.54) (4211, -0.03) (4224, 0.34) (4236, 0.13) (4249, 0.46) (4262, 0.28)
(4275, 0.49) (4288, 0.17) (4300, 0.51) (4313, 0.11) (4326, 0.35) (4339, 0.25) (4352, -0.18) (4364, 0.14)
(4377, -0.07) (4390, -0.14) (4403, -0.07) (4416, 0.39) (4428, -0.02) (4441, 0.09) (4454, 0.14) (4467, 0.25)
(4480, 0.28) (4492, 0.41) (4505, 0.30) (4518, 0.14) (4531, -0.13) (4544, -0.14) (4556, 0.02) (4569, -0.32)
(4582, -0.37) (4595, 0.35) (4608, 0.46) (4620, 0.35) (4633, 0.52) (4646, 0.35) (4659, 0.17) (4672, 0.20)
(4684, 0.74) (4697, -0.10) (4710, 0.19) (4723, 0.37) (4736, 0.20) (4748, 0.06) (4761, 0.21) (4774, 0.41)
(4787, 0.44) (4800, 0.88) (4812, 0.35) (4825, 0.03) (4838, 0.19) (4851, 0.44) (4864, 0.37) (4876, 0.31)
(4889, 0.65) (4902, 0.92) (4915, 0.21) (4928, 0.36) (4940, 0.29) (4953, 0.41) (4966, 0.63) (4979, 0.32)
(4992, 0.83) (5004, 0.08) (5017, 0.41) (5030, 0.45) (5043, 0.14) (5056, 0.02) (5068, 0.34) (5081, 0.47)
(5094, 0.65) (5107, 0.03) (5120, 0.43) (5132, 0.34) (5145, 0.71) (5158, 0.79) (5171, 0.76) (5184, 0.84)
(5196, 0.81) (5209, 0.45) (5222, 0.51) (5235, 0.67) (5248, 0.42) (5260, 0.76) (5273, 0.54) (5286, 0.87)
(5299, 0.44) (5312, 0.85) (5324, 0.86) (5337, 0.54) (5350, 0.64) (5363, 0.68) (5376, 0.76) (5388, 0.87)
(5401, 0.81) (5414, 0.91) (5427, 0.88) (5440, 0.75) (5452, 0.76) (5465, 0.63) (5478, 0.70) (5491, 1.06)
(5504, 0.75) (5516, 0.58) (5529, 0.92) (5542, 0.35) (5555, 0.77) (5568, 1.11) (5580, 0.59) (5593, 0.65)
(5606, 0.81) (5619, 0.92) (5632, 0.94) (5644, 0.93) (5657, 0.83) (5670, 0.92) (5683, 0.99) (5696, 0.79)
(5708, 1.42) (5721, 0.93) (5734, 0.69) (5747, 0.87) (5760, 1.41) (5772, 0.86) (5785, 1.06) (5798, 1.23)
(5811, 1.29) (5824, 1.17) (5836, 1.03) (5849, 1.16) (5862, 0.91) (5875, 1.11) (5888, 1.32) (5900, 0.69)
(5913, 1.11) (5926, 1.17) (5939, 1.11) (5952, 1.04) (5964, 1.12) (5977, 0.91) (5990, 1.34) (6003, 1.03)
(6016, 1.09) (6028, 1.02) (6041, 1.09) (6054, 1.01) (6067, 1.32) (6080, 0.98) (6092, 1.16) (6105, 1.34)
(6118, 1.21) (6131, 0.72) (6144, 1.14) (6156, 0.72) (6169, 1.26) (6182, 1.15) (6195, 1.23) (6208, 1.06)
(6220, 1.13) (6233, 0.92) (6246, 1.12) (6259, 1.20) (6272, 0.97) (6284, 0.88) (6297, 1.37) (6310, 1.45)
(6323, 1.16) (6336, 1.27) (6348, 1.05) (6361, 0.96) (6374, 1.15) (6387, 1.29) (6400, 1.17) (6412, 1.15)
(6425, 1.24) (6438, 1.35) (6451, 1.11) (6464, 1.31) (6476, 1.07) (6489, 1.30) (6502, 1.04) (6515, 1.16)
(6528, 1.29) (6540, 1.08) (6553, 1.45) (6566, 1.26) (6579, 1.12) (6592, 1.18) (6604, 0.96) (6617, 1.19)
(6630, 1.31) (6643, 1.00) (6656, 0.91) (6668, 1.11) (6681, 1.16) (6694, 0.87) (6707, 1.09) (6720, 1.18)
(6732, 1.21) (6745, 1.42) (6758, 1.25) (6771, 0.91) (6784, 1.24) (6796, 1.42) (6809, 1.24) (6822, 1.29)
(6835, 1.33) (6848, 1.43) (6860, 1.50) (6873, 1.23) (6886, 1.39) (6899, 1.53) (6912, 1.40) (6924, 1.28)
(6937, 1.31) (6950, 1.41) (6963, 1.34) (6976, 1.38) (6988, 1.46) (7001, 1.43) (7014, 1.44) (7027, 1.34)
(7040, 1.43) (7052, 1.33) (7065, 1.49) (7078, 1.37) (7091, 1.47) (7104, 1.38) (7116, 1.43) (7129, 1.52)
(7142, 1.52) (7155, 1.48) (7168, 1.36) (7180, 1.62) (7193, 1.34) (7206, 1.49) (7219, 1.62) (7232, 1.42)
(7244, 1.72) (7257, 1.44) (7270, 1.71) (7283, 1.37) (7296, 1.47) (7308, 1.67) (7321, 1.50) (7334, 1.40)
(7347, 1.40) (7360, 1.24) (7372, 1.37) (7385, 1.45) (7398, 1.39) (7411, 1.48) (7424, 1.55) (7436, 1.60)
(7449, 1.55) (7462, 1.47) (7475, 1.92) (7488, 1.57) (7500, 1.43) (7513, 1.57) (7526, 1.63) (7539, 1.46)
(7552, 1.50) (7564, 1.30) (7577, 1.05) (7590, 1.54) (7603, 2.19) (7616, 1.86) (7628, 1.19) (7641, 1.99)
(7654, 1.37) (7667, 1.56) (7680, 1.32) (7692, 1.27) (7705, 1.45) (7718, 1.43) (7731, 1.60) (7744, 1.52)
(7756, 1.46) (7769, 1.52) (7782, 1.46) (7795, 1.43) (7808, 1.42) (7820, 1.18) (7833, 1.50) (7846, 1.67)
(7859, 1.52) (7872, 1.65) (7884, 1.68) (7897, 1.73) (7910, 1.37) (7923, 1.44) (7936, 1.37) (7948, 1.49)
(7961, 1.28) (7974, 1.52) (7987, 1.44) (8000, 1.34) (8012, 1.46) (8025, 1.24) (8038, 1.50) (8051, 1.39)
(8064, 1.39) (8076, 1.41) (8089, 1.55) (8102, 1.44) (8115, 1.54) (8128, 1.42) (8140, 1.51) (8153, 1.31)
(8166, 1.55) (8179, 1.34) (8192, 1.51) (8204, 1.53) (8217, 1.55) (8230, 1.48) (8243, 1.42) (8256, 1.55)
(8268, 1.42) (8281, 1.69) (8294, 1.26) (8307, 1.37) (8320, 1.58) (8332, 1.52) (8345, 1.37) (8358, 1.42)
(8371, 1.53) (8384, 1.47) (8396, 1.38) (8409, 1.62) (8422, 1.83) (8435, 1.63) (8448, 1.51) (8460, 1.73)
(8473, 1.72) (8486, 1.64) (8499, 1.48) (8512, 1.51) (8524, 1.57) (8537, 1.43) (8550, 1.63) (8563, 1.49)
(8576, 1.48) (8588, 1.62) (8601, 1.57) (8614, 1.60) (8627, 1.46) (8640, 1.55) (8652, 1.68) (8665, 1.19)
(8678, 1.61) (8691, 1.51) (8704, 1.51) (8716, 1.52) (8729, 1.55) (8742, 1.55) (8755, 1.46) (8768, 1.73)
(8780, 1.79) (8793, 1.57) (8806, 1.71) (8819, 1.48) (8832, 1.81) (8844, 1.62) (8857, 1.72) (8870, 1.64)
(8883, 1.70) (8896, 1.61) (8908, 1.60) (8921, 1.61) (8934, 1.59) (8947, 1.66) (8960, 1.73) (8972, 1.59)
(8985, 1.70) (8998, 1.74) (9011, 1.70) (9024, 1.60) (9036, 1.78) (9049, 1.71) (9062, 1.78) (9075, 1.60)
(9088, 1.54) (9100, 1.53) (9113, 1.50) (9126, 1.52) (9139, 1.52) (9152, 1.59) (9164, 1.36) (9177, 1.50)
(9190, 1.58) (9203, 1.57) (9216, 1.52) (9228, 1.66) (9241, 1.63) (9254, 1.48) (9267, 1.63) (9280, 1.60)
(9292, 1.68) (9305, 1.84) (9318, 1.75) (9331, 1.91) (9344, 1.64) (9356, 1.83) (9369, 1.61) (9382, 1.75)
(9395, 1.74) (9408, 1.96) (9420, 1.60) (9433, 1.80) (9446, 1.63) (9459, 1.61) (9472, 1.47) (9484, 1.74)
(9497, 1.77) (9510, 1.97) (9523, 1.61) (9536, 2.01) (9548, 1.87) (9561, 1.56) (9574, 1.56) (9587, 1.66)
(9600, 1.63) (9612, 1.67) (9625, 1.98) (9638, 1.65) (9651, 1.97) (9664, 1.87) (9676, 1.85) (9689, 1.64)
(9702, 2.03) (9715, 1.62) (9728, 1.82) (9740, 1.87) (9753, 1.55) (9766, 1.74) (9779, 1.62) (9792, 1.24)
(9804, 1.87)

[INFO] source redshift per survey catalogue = 0.29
